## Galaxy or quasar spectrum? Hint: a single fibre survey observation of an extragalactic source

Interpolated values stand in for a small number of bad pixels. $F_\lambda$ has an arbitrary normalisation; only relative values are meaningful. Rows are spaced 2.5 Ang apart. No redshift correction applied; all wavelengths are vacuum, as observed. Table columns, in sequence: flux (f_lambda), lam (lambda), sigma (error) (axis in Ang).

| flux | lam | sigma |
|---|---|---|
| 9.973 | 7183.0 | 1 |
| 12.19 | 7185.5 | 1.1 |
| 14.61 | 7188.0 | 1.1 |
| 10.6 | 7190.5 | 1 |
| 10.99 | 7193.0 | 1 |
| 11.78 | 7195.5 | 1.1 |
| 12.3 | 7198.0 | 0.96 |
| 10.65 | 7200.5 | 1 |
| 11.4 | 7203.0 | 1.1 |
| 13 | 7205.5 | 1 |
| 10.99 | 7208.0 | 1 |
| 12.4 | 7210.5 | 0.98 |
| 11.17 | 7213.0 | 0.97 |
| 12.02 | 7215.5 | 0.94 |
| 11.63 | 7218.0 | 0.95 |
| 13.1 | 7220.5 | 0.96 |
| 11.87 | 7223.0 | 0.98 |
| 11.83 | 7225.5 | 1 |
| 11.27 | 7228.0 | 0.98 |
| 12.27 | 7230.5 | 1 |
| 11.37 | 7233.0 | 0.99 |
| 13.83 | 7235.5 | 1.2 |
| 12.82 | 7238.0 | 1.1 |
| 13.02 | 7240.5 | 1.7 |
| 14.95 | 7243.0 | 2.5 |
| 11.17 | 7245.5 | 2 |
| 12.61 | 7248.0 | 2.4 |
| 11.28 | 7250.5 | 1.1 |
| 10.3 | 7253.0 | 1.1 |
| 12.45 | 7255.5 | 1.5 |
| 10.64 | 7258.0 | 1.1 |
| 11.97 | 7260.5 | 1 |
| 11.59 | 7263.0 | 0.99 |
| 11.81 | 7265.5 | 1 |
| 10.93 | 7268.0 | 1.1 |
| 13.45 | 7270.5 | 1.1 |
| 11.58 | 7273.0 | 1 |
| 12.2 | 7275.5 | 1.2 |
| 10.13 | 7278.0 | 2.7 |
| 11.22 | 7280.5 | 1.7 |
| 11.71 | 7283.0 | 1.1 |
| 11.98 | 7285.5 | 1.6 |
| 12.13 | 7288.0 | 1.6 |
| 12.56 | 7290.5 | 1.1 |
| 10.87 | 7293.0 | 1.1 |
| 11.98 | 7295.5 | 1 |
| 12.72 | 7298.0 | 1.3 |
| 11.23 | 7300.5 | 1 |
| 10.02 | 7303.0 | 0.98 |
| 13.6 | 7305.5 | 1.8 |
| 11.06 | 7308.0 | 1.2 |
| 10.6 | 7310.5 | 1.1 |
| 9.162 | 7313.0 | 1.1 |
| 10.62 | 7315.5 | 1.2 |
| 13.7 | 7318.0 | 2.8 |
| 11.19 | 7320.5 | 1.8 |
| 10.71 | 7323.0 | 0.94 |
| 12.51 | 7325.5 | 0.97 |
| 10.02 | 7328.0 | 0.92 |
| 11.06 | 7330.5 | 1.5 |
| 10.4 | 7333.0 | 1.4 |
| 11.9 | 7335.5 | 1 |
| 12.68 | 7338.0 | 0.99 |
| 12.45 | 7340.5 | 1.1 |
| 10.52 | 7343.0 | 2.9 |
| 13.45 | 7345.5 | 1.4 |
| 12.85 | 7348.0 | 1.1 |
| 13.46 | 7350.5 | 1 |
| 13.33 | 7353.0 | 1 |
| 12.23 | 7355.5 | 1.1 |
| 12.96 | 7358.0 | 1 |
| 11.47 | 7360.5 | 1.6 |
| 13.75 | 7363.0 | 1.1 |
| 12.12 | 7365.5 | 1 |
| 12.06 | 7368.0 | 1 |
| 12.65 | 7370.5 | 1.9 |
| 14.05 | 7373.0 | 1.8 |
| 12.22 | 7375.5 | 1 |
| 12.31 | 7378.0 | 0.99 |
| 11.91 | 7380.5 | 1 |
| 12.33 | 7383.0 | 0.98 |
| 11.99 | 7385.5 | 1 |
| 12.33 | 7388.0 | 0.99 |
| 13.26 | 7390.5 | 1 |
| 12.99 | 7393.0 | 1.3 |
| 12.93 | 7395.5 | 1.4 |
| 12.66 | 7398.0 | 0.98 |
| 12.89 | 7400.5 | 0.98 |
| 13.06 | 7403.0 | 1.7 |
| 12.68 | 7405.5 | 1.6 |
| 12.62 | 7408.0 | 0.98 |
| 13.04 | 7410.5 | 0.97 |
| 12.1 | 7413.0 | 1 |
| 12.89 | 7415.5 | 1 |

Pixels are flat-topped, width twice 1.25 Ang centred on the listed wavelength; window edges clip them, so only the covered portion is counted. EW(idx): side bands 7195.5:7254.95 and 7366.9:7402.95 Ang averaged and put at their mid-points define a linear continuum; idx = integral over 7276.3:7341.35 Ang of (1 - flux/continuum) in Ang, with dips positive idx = 4.7 Ang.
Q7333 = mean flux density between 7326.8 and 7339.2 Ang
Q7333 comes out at 11.2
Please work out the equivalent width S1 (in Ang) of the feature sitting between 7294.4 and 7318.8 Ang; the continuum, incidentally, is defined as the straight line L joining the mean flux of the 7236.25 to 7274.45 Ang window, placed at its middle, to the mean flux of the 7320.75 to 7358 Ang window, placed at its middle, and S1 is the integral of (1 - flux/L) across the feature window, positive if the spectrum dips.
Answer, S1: 1.19 Ang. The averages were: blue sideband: 12.1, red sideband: 12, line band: 11.4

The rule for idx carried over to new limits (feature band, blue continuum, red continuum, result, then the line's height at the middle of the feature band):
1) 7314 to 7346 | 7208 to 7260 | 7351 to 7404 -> 2.3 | 12.5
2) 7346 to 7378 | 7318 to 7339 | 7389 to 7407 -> -1.6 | 12.1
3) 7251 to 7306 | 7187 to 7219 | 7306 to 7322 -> -1.4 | 11.4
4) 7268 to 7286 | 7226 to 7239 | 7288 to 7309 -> 0.4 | 11.9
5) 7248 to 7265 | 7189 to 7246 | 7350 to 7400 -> 1.0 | 12.2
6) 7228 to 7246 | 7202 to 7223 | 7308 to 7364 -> -1.2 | 11.9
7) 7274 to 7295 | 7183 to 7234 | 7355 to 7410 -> 1.0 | 12.2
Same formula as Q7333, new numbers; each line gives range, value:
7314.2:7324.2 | 11.5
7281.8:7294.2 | 11.9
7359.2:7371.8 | 12.4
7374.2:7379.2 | 12.3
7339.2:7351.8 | 12.5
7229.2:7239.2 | 12.6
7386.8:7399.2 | 12.8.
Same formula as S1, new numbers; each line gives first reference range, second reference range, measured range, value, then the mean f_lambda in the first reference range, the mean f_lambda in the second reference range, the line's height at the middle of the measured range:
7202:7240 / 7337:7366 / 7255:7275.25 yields 0.77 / 12.1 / 12.6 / 12.3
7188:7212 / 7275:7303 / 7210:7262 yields -1.82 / 11.7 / 11.6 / 11.7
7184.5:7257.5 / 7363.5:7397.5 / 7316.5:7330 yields 0.89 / 12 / 12.6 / 12.4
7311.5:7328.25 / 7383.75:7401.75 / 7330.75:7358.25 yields -1.42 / 11.2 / 12.7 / 11.7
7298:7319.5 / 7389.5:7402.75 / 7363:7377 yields -0.28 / 11.3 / 12.9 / 12.5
